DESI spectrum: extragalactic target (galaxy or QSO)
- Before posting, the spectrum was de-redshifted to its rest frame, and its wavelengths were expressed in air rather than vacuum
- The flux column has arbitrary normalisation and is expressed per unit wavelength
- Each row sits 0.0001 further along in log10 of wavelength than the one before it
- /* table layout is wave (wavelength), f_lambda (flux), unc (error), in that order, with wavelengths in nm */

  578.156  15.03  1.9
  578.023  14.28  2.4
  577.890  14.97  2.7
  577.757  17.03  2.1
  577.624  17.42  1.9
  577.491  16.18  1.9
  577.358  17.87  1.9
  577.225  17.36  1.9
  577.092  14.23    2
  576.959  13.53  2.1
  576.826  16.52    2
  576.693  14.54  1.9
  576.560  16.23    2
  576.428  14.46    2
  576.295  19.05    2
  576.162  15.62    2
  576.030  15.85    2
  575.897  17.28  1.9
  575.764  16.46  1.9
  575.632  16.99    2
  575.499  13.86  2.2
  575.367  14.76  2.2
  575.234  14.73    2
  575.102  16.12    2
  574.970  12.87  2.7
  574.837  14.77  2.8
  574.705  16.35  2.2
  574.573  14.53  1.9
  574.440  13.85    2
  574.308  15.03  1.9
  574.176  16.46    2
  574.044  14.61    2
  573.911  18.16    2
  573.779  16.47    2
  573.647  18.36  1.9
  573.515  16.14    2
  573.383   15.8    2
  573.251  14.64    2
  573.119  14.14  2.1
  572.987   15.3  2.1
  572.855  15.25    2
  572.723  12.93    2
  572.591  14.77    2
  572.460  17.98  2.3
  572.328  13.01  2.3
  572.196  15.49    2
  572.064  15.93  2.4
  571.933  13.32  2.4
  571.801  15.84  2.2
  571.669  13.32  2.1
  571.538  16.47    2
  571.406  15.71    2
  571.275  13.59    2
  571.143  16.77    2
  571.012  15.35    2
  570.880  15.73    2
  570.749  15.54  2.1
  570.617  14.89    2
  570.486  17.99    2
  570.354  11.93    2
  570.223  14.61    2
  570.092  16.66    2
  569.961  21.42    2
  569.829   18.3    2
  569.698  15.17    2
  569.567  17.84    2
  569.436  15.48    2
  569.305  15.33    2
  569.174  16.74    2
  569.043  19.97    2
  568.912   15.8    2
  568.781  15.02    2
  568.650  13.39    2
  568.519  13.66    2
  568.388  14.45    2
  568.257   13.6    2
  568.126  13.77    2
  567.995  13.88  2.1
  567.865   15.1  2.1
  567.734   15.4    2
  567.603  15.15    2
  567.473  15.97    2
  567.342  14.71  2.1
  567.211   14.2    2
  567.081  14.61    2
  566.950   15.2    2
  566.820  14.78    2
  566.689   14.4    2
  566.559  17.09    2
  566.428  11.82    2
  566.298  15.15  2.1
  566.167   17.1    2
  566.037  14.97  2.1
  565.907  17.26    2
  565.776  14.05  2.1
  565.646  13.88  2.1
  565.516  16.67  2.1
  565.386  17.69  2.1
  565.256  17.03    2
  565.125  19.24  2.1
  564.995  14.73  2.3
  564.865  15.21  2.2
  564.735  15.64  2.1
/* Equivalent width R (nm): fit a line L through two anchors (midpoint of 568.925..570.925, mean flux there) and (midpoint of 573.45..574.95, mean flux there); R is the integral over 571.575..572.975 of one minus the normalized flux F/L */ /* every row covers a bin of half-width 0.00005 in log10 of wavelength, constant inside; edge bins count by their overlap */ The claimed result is 0.110 nm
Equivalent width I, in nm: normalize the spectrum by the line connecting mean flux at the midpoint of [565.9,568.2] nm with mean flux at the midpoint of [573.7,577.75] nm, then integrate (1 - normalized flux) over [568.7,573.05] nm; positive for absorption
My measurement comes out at -0.12 nm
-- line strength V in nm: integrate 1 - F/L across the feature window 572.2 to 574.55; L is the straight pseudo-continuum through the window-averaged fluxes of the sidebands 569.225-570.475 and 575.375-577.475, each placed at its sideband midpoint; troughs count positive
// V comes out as 0.10 nm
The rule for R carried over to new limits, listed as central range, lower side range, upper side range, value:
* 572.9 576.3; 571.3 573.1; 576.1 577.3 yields -0.06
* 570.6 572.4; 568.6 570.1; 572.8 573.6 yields 0.10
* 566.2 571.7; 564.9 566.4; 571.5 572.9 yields 0.02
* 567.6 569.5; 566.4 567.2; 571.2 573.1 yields -0.04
